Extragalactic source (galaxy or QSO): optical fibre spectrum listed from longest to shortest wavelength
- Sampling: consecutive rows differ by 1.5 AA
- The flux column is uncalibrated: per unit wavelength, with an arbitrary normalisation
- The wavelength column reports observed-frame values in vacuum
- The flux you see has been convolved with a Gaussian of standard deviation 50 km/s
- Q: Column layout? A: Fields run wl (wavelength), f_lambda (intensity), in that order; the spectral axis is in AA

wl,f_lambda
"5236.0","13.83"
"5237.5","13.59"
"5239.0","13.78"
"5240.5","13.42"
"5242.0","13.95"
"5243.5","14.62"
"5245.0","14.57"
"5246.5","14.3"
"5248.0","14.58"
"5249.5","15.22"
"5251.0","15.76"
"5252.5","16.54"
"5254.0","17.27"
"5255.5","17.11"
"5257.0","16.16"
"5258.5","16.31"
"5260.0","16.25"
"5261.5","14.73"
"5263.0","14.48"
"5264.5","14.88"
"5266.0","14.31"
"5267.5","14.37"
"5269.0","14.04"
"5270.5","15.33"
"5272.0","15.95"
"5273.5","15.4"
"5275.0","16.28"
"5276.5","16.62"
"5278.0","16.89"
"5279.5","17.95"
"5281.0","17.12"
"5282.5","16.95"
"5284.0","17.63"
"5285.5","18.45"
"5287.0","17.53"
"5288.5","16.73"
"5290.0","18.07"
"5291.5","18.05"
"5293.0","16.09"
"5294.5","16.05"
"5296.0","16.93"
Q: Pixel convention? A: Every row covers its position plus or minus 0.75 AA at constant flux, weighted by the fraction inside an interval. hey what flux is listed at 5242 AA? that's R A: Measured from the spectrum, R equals 13.95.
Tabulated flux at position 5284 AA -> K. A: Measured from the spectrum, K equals 17.63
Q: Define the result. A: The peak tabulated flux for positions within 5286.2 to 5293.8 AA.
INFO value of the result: 18.07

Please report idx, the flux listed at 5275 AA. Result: 16.28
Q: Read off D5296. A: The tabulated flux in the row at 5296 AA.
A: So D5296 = 16.93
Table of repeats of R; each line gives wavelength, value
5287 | 17.53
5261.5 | 14.73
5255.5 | 17.11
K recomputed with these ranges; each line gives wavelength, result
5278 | 16.89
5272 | 15.95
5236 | 13.83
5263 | 14.48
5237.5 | 13.59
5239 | 13.78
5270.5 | 15.33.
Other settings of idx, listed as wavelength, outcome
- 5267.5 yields 14.37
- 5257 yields 16.16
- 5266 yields 14.31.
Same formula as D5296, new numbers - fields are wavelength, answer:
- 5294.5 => 16.05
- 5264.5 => 14.88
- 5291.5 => 18.05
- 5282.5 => 16.95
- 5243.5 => 14.62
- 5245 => 14.57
